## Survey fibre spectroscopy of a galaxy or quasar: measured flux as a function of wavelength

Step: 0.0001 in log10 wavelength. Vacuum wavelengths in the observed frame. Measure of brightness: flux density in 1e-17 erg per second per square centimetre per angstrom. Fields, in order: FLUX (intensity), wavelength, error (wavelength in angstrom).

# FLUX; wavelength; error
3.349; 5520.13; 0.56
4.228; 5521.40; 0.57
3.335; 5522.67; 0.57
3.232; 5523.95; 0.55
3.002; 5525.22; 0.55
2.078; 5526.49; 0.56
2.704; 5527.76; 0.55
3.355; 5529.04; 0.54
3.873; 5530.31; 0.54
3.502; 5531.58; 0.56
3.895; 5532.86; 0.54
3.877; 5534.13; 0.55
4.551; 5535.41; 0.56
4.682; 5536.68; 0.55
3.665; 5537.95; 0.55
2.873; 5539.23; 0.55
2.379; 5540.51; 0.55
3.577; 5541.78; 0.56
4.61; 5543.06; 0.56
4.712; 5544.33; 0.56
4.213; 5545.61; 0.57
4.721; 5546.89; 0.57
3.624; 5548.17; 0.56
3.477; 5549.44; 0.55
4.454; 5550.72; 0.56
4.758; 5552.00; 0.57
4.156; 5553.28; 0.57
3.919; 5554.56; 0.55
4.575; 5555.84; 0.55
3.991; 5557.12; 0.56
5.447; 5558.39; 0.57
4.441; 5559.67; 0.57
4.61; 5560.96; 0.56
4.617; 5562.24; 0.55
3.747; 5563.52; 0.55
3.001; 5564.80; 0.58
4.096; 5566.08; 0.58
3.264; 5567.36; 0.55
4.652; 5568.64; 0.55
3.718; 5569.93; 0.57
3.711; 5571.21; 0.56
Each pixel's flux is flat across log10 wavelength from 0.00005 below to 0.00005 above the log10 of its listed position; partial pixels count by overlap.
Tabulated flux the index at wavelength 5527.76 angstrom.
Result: 2.704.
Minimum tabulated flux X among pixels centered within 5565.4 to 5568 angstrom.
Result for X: 3.264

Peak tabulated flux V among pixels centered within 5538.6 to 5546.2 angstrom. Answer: 4.712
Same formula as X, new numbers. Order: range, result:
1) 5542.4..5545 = 4.61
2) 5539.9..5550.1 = 2.379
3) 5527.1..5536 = 2.704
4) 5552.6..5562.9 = 3.919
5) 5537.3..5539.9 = 2.873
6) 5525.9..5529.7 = 2.078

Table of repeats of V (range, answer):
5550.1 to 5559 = 5.447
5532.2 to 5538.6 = 4.682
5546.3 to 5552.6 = 4.758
